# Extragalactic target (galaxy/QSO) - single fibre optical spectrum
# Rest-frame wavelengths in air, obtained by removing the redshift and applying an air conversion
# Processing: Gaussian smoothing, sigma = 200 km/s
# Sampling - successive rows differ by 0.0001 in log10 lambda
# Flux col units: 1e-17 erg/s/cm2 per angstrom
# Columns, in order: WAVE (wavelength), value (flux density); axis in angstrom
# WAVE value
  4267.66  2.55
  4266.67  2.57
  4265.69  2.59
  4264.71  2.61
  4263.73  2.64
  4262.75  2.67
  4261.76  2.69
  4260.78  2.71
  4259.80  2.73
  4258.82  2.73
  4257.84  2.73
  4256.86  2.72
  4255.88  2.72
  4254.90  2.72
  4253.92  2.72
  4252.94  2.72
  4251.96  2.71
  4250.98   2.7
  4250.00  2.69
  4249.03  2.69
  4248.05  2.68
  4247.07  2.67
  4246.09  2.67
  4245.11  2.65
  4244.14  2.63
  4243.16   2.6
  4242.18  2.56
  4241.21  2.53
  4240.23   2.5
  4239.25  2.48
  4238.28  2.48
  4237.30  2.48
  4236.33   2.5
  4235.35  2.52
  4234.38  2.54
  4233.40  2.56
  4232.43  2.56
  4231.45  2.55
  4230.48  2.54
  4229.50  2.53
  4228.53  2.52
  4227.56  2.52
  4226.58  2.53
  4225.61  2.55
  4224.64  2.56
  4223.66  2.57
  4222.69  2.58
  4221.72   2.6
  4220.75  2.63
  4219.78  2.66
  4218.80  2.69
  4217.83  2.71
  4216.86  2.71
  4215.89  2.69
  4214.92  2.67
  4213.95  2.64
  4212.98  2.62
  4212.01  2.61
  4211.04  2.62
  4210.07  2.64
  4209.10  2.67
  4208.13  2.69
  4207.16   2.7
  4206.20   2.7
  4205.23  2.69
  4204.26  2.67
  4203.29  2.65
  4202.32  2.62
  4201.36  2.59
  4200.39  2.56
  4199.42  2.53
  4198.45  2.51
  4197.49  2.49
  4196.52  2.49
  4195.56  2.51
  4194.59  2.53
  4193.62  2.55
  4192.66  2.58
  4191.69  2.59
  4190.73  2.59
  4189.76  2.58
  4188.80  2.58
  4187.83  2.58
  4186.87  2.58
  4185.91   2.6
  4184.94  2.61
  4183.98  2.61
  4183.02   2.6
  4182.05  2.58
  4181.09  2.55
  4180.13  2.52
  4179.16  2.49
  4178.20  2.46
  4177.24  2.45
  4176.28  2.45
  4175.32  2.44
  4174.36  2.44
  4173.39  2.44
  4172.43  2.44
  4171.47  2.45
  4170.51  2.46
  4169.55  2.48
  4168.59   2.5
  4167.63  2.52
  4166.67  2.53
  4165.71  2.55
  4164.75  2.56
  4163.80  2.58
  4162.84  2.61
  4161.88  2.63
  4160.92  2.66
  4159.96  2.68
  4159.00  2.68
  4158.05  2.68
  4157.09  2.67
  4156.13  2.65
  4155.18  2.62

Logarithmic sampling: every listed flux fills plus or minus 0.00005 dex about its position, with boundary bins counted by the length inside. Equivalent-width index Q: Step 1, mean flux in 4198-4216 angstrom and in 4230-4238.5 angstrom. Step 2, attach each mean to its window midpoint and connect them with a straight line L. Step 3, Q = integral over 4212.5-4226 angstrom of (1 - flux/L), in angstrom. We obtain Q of -0.3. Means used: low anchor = 2.63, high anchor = 2.53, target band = 2.63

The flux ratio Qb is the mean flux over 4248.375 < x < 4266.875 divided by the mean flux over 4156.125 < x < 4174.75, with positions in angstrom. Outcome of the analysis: 1.05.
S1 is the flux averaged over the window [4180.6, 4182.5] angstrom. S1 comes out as 2.57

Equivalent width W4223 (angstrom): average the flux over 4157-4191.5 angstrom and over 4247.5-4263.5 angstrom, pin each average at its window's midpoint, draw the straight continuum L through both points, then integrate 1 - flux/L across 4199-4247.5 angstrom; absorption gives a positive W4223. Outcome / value 0.8 angstrom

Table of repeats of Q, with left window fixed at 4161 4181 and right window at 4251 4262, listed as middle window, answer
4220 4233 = 0.41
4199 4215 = -0.28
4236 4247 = 0.50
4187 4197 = -0.01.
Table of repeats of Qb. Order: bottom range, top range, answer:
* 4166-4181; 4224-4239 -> 1.02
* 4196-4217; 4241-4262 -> 1.02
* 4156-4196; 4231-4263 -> 1.03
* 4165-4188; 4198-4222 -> 1.05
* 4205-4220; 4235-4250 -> 0.97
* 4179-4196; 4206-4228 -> 1.02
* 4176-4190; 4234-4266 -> 1.03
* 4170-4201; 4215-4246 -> 1.02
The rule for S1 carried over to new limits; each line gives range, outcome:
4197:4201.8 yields 2.53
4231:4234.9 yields 2.55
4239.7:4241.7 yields 2.51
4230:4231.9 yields 2.55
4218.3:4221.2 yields 2.66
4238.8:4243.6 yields 2.53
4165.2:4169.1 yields 2.52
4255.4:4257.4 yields 2.72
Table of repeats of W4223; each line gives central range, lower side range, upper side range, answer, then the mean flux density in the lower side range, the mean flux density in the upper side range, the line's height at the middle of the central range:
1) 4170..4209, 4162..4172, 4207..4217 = 0.57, 2.53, 2.66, 2.59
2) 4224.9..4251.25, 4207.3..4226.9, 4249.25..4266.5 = 0.93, 2.63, 2.69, 2.66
